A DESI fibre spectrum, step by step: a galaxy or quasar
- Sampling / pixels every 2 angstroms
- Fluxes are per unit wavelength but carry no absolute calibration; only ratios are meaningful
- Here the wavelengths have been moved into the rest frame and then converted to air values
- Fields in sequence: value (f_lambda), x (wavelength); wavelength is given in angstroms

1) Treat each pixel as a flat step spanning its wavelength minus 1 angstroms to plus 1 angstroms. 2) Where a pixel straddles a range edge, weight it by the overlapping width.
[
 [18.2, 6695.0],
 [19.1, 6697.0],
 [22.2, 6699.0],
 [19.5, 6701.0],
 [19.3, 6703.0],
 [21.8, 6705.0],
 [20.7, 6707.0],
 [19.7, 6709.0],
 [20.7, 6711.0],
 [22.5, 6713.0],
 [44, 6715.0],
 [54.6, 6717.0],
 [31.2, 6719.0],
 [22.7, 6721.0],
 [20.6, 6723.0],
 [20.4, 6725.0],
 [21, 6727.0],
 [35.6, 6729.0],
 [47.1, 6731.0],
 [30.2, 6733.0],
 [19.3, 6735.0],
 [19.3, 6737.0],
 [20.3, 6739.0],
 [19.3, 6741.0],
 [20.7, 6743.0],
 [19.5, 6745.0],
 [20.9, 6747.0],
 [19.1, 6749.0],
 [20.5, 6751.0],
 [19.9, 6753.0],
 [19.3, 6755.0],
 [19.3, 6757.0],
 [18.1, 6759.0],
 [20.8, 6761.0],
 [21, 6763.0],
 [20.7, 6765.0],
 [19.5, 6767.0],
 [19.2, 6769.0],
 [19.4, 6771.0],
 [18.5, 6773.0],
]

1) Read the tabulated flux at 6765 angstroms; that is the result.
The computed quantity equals 20.7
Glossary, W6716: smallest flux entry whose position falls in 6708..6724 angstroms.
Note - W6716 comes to 19.7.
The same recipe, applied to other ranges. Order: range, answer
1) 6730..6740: 19.3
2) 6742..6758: 19.1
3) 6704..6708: 20.7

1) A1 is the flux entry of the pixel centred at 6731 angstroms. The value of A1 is 47.1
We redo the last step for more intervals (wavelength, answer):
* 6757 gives 19.3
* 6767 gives 19.5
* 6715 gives 44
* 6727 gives 21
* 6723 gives 20.6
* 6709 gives 19.7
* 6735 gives 19.3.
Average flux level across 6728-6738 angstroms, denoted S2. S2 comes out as 30.3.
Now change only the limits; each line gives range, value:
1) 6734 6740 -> 19.6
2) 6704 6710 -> 20.7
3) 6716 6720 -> 42.9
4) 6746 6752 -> 20.2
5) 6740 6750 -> 19.9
